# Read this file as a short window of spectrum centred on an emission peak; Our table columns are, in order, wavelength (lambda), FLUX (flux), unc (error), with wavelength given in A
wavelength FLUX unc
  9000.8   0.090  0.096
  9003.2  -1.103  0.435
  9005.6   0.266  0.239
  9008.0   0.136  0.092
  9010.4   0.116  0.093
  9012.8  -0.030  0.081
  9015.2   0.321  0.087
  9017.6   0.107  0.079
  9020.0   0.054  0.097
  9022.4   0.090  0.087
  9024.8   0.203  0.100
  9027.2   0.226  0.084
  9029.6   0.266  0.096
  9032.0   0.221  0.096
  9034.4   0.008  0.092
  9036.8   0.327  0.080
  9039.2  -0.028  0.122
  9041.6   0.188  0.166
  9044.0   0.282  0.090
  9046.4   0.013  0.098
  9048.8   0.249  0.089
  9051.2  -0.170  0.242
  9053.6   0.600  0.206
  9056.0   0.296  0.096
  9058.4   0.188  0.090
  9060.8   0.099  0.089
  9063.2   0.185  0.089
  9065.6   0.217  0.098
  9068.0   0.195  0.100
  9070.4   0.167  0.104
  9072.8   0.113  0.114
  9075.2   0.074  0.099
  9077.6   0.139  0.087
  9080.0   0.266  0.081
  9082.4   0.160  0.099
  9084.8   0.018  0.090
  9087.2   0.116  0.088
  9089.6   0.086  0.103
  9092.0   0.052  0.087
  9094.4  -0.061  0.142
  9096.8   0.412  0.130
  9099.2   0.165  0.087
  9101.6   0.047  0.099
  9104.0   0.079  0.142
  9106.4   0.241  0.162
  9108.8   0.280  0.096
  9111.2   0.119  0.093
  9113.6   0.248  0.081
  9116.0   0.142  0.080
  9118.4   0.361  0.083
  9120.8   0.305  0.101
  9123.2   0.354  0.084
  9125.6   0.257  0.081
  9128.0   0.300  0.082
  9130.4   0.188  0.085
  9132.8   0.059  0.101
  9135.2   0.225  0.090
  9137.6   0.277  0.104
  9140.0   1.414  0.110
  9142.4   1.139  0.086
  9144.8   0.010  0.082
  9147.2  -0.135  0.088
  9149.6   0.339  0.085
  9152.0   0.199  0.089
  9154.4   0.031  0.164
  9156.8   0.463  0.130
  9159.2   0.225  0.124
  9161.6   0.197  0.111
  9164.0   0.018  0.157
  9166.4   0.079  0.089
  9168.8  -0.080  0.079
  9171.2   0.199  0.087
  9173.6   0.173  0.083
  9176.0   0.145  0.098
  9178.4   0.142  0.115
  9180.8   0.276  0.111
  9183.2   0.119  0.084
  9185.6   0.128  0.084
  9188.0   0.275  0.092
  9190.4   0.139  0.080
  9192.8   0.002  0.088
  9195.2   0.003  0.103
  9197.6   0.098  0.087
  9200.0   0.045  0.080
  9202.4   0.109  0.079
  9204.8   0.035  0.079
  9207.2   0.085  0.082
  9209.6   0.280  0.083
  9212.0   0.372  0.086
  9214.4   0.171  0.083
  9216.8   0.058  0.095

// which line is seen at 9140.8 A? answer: [O III] 5007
